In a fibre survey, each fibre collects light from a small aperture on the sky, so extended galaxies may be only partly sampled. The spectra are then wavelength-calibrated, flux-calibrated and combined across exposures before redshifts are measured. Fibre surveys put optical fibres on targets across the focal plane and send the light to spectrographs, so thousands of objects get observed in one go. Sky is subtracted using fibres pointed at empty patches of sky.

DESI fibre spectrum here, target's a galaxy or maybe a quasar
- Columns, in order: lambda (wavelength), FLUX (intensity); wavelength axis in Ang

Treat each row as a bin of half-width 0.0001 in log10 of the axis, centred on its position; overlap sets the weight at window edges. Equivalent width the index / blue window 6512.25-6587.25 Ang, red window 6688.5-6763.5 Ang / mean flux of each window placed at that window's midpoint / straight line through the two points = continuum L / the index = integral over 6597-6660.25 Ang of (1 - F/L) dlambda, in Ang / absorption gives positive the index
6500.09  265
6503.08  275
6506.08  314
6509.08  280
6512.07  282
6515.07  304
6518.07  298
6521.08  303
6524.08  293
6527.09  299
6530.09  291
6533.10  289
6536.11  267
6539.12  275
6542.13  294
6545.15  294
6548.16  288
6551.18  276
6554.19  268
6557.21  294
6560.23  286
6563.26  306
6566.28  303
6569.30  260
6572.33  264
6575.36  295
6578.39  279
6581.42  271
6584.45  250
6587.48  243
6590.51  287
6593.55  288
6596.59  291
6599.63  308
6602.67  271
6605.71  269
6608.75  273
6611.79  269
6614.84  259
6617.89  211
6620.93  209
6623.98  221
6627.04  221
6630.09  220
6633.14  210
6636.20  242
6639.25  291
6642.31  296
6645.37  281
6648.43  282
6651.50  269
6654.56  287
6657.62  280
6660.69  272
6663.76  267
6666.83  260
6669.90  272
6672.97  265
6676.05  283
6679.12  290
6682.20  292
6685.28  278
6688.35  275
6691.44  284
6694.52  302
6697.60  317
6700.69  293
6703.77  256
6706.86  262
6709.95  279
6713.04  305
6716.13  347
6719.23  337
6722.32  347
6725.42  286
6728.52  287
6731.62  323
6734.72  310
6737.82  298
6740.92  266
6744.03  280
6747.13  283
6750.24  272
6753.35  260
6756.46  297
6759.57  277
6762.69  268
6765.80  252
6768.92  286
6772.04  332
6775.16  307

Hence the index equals 6.4 Ang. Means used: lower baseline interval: 284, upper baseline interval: 293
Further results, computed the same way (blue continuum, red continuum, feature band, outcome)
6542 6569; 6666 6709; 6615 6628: 3.0 Ang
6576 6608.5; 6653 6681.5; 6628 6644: 1.4 Ang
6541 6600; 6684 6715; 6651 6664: 0.4 Ang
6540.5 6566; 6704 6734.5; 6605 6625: 3.5 Ang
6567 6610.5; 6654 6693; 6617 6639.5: 4.2 Ang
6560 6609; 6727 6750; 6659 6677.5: 1.0 Ang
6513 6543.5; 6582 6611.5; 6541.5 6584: 0.0 Ang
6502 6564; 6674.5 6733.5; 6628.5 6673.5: 4.3 Ang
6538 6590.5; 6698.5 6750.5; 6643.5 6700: 1.9 Ang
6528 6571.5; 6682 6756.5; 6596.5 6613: 0.5 Ang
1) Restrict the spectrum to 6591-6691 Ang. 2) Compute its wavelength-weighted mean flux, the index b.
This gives 266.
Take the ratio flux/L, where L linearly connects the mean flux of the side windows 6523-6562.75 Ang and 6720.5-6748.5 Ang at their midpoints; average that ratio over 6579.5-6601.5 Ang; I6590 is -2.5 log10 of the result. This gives 0.05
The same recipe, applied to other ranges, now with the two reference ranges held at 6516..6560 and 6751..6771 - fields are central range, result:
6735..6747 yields -0.03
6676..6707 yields -0.03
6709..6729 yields -0.14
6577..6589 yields 0.10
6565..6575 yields 0.03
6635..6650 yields 0.01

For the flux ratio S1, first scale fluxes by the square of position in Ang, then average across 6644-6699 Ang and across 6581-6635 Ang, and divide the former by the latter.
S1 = 1.13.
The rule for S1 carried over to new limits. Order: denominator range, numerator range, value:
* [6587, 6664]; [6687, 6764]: 1.15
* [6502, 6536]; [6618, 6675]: 0.91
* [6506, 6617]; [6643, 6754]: 1.06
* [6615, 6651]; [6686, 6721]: 1.23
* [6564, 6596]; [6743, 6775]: 1.08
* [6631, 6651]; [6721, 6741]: 1.18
